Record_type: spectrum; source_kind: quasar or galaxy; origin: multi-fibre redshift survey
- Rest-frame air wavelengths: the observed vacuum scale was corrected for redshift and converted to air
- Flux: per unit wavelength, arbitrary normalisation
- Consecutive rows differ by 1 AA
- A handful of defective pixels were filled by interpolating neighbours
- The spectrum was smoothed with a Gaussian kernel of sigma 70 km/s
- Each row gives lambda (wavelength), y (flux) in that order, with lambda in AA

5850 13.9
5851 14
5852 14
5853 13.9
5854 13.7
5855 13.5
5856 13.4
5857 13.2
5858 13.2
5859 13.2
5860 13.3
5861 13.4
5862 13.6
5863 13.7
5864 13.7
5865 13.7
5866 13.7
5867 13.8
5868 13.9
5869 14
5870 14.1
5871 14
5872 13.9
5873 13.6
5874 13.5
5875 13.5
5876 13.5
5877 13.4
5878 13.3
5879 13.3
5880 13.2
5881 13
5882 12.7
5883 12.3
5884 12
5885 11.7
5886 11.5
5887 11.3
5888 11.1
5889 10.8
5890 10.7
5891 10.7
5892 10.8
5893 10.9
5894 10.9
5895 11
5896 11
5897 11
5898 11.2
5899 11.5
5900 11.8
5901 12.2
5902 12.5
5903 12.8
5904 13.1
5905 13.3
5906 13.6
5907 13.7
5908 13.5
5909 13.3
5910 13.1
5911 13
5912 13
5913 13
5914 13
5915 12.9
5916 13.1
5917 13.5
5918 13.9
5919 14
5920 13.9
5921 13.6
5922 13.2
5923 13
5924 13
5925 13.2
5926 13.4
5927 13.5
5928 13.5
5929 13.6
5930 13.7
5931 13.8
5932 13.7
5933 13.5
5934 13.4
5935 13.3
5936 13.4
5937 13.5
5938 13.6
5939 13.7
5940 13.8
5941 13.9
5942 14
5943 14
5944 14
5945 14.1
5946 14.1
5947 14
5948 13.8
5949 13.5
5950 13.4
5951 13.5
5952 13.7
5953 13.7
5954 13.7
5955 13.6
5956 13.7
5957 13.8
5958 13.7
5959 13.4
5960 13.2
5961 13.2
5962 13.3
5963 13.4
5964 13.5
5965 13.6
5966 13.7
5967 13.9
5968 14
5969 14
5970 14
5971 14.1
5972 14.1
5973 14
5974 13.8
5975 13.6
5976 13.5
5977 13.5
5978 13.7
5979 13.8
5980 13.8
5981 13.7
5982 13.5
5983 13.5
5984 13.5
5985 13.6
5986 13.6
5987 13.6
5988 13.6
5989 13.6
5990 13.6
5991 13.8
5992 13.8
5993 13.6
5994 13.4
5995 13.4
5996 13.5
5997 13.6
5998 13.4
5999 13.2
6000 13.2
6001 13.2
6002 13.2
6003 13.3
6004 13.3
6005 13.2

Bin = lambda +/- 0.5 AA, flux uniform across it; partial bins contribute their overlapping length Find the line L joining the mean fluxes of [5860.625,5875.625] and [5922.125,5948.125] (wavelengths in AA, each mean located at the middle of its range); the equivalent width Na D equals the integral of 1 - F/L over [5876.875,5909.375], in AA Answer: 3.9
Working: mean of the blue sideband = 13.7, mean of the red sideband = 13.6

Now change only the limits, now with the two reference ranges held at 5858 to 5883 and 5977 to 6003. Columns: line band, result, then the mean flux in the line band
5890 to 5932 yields 2.4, 12.7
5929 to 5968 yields -0.4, 13.7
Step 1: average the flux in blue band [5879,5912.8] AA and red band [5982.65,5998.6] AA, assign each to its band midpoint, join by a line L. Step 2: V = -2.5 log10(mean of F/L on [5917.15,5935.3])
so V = -0.08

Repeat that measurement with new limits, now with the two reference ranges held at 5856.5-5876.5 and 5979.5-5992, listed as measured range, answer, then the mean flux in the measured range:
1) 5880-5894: 0.18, 11.5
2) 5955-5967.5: 0.01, 13.5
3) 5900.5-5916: 0.05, 13.1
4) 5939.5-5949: -0.03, 13.9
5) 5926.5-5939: 0.01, 13.5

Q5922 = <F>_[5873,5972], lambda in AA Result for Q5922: 13.1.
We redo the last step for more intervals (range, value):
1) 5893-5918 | 12.5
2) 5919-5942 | 13.5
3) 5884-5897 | 11.1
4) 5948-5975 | 13.7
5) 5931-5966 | 13.6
